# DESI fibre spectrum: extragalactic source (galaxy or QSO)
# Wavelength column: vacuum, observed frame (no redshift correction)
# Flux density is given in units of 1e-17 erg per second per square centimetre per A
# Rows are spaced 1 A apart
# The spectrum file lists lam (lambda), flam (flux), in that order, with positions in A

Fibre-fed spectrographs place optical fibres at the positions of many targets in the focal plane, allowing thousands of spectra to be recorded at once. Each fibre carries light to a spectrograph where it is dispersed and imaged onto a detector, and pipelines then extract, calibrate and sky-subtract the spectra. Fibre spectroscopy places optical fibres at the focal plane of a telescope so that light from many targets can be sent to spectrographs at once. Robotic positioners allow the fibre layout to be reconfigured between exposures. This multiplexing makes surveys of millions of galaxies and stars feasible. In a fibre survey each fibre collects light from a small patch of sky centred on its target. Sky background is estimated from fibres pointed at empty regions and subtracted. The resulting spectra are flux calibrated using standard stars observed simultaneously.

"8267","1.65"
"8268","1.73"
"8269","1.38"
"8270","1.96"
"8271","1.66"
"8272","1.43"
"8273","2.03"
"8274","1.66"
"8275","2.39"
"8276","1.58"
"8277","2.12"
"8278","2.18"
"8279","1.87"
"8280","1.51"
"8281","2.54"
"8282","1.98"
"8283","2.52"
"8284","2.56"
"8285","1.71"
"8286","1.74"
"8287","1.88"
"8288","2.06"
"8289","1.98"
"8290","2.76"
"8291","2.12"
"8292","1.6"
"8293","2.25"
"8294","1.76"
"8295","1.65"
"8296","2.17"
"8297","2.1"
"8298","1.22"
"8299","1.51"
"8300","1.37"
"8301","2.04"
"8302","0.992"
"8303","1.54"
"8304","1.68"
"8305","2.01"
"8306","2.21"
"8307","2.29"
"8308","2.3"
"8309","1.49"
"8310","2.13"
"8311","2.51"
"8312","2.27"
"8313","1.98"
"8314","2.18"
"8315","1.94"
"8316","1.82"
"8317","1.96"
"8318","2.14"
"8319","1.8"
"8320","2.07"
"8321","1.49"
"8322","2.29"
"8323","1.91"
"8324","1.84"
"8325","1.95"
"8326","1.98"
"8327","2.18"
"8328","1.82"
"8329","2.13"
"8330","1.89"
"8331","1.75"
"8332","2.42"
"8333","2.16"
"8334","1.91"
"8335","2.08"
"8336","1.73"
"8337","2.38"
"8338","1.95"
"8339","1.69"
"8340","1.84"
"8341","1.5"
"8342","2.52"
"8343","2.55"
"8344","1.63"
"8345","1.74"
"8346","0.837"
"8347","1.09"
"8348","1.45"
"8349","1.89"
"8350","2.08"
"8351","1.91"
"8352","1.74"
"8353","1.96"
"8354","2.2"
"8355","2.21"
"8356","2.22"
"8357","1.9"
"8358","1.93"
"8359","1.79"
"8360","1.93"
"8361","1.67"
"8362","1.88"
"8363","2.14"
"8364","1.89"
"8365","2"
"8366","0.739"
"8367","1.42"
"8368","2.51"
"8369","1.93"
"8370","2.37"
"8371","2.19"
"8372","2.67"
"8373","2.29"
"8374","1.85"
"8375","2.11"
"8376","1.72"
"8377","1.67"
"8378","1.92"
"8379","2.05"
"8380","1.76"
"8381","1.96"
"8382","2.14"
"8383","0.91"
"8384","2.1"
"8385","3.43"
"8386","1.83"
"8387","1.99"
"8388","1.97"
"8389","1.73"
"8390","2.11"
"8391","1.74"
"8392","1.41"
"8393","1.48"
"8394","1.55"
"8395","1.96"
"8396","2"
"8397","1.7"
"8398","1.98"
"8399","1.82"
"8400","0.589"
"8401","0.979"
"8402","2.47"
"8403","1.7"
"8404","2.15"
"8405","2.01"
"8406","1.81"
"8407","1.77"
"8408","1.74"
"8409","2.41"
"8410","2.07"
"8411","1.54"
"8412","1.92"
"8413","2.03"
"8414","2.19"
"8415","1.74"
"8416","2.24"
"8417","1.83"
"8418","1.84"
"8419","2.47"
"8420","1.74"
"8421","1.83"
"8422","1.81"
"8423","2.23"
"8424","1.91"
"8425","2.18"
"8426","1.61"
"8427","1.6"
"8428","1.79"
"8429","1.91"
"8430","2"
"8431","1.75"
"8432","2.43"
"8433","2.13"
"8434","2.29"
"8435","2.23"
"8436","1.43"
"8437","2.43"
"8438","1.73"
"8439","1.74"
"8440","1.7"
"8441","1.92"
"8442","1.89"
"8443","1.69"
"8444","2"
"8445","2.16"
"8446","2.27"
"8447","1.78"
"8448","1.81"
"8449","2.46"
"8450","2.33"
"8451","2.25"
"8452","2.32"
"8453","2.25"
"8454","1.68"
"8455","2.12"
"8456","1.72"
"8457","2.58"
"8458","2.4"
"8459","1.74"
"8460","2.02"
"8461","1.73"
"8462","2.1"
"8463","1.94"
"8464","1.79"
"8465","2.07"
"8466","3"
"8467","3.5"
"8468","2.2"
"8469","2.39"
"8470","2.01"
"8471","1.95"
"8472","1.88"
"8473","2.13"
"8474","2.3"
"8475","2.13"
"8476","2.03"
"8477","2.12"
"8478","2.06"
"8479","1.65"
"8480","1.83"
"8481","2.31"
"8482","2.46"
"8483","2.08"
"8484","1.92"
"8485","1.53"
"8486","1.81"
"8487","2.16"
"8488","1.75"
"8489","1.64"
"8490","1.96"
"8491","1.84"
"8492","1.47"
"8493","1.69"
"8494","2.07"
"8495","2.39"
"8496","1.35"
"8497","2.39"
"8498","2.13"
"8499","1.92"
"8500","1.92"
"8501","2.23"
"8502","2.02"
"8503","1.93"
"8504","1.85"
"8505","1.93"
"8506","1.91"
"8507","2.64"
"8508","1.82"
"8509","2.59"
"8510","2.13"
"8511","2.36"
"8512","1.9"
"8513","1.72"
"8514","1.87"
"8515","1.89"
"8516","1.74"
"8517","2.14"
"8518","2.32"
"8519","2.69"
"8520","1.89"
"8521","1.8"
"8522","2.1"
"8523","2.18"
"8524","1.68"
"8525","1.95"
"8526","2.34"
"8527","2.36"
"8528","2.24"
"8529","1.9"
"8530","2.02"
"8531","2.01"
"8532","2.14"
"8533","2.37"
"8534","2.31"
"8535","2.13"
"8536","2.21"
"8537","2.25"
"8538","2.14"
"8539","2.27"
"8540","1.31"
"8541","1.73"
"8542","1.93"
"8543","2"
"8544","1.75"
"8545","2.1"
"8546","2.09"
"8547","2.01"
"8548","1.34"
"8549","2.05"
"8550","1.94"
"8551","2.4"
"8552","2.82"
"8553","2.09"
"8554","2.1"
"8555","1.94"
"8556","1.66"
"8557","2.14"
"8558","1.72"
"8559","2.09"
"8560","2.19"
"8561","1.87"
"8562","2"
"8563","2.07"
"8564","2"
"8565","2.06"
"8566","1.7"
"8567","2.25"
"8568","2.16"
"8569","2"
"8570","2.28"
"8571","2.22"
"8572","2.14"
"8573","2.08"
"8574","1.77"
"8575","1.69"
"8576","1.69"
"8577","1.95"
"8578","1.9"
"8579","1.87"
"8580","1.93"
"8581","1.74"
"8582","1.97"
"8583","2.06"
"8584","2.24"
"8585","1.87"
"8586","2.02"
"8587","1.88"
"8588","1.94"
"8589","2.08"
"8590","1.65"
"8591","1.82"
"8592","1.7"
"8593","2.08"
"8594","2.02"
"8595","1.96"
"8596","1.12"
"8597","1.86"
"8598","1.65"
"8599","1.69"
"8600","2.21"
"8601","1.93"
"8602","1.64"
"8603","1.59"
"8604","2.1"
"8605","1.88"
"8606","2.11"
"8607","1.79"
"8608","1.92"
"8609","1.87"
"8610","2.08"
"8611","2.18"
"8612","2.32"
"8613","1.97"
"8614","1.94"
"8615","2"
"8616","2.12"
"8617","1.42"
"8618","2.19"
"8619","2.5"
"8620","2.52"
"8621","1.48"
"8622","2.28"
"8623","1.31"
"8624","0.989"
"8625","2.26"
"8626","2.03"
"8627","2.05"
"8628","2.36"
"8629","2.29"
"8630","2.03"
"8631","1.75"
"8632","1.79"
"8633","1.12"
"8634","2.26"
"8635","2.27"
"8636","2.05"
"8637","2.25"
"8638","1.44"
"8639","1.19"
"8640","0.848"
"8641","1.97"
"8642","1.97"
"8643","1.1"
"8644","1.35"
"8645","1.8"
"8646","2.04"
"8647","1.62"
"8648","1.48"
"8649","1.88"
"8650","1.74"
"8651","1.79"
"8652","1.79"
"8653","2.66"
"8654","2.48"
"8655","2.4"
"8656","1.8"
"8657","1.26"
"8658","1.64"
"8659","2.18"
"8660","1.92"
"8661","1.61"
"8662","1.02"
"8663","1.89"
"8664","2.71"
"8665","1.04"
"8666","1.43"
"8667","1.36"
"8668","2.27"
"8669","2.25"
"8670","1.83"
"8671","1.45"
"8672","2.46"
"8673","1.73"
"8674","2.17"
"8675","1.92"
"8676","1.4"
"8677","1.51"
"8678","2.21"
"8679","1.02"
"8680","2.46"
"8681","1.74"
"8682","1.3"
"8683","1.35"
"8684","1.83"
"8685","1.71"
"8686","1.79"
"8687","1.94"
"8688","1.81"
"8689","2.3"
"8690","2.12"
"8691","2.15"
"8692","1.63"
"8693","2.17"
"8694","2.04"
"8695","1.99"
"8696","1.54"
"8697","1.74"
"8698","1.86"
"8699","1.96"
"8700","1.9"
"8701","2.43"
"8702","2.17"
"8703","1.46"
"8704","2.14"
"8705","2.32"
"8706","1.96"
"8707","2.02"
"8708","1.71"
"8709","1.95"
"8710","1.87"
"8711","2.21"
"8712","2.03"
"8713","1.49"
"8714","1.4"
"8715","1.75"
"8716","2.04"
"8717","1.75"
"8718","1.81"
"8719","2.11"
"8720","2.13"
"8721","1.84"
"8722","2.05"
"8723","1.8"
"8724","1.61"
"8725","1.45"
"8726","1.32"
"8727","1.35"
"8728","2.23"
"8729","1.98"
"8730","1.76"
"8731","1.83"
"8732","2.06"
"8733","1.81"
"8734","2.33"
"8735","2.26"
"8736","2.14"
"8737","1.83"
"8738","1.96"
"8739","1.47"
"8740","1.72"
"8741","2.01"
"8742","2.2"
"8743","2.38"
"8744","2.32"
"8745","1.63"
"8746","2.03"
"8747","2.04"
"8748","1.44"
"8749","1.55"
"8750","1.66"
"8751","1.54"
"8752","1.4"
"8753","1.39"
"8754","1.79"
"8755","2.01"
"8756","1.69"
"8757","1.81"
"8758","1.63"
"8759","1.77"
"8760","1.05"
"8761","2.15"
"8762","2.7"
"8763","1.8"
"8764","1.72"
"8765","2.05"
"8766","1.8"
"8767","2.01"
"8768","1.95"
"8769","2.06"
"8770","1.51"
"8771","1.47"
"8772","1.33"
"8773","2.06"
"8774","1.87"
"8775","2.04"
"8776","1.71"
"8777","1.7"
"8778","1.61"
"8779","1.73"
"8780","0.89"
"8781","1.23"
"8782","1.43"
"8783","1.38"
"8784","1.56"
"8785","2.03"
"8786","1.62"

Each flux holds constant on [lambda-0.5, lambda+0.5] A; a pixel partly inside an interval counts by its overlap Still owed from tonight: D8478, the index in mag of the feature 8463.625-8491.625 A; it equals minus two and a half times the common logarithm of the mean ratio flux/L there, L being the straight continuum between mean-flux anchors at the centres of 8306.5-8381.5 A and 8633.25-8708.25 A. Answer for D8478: -0.10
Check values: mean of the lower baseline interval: 1.95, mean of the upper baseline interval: 1.84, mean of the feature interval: 2.09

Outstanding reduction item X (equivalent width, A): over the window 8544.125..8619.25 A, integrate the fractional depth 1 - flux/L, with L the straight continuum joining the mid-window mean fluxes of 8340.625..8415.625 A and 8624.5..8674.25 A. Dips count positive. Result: -4.6 A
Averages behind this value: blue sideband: 1.88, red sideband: 1.84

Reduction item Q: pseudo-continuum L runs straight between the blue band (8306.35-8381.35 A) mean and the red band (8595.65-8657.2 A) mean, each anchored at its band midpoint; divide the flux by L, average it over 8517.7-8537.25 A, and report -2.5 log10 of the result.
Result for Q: -0.13 mag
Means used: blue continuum 1.95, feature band 2.14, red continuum 1.87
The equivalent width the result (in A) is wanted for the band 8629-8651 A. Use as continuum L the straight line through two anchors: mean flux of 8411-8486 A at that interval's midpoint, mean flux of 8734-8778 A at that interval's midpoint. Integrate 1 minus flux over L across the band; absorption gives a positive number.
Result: 2.1 A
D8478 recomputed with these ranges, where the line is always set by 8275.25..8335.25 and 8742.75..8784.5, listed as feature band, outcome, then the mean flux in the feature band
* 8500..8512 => -0.13 mag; 2.11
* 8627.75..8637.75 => -0.11 mag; 1.99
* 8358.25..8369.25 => 0.07 mag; 1.81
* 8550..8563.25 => -0.13 mag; 2.08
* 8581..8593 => -0.06 mag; 1.93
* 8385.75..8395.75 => 0.08 mag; 1.78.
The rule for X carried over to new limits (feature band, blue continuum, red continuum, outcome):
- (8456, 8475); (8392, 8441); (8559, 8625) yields -2.98 A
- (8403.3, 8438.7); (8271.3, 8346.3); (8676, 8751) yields -0.69 A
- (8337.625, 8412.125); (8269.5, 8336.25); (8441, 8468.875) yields 6.22 A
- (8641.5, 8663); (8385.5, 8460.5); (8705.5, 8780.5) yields 0.71 A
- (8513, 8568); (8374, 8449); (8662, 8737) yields -4.50 A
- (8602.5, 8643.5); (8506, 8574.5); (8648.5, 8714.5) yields 1.17 A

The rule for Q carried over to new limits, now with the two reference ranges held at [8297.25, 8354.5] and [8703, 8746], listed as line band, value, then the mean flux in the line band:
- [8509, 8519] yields -0.09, 2.07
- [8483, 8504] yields -0.01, 1.91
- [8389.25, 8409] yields 0.09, 1.75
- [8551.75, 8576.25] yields -0.07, 2.02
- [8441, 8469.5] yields -0.13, 2.15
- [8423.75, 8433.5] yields -0.02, 1.93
